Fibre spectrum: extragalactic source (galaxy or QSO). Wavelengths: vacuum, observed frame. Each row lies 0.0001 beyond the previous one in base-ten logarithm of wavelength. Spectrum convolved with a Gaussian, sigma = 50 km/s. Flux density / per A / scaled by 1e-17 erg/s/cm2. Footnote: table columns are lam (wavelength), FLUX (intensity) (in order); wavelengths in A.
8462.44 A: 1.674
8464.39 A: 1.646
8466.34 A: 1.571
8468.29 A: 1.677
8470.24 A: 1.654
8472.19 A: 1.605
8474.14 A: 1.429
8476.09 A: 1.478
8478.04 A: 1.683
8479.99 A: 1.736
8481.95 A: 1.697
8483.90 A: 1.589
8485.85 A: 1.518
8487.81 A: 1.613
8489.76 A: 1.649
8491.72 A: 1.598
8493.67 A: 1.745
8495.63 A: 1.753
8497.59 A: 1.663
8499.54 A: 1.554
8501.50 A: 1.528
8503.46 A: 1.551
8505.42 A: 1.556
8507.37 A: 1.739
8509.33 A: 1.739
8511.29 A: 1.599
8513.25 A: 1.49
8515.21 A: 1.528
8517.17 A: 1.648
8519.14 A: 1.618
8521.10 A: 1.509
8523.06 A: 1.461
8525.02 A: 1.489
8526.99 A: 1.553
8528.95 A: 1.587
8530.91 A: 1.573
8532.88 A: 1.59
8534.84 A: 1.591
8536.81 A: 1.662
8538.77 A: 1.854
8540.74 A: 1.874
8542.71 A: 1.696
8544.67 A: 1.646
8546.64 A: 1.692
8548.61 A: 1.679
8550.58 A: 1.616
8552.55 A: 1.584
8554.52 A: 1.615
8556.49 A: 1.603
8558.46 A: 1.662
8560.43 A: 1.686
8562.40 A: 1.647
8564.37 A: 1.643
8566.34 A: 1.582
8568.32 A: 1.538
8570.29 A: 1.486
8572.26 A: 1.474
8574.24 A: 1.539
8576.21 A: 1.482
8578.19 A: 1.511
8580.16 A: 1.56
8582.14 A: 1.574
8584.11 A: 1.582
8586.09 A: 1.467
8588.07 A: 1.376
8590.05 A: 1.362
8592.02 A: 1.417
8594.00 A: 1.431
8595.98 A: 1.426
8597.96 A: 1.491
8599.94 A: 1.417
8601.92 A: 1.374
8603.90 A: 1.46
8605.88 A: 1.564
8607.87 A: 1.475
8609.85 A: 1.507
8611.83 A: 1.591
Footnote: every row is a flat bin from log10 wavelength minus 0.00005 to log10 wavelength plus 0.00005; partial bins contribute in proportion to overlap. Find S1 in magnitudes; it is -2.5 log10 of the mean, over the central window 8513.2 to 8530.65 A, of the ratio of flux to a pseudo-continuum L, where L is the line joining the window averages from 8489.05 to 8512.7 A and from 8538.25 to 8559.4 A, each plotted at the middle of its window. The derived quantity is 0.07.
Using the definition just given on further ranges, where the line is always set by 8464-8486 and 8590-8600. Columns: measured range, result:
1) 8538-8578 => -0.097 mag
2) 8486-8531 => -0.025 mag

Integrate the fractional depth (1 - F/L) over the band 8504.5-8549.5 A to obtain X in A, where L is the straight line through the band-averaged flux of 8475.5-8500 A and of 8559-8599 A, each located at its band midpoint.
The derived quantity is -1.10 A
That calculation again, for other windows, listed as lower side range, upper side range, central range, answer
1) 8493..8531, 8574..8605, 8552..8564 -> -0.9 A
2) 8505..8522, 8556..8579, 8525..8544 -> -0.8 A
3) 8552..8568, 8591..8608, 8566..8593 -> 0.8 A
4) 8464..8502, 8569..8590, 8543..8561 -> -1.3 A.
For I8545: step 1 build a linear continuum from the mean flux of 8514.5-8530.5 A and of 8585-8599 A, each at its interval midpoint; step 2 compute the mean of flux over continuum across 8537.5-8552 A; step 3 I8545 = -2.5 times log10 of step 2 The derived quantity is -0.139 mag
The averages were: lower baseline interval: 1.55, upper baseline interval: 1.43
